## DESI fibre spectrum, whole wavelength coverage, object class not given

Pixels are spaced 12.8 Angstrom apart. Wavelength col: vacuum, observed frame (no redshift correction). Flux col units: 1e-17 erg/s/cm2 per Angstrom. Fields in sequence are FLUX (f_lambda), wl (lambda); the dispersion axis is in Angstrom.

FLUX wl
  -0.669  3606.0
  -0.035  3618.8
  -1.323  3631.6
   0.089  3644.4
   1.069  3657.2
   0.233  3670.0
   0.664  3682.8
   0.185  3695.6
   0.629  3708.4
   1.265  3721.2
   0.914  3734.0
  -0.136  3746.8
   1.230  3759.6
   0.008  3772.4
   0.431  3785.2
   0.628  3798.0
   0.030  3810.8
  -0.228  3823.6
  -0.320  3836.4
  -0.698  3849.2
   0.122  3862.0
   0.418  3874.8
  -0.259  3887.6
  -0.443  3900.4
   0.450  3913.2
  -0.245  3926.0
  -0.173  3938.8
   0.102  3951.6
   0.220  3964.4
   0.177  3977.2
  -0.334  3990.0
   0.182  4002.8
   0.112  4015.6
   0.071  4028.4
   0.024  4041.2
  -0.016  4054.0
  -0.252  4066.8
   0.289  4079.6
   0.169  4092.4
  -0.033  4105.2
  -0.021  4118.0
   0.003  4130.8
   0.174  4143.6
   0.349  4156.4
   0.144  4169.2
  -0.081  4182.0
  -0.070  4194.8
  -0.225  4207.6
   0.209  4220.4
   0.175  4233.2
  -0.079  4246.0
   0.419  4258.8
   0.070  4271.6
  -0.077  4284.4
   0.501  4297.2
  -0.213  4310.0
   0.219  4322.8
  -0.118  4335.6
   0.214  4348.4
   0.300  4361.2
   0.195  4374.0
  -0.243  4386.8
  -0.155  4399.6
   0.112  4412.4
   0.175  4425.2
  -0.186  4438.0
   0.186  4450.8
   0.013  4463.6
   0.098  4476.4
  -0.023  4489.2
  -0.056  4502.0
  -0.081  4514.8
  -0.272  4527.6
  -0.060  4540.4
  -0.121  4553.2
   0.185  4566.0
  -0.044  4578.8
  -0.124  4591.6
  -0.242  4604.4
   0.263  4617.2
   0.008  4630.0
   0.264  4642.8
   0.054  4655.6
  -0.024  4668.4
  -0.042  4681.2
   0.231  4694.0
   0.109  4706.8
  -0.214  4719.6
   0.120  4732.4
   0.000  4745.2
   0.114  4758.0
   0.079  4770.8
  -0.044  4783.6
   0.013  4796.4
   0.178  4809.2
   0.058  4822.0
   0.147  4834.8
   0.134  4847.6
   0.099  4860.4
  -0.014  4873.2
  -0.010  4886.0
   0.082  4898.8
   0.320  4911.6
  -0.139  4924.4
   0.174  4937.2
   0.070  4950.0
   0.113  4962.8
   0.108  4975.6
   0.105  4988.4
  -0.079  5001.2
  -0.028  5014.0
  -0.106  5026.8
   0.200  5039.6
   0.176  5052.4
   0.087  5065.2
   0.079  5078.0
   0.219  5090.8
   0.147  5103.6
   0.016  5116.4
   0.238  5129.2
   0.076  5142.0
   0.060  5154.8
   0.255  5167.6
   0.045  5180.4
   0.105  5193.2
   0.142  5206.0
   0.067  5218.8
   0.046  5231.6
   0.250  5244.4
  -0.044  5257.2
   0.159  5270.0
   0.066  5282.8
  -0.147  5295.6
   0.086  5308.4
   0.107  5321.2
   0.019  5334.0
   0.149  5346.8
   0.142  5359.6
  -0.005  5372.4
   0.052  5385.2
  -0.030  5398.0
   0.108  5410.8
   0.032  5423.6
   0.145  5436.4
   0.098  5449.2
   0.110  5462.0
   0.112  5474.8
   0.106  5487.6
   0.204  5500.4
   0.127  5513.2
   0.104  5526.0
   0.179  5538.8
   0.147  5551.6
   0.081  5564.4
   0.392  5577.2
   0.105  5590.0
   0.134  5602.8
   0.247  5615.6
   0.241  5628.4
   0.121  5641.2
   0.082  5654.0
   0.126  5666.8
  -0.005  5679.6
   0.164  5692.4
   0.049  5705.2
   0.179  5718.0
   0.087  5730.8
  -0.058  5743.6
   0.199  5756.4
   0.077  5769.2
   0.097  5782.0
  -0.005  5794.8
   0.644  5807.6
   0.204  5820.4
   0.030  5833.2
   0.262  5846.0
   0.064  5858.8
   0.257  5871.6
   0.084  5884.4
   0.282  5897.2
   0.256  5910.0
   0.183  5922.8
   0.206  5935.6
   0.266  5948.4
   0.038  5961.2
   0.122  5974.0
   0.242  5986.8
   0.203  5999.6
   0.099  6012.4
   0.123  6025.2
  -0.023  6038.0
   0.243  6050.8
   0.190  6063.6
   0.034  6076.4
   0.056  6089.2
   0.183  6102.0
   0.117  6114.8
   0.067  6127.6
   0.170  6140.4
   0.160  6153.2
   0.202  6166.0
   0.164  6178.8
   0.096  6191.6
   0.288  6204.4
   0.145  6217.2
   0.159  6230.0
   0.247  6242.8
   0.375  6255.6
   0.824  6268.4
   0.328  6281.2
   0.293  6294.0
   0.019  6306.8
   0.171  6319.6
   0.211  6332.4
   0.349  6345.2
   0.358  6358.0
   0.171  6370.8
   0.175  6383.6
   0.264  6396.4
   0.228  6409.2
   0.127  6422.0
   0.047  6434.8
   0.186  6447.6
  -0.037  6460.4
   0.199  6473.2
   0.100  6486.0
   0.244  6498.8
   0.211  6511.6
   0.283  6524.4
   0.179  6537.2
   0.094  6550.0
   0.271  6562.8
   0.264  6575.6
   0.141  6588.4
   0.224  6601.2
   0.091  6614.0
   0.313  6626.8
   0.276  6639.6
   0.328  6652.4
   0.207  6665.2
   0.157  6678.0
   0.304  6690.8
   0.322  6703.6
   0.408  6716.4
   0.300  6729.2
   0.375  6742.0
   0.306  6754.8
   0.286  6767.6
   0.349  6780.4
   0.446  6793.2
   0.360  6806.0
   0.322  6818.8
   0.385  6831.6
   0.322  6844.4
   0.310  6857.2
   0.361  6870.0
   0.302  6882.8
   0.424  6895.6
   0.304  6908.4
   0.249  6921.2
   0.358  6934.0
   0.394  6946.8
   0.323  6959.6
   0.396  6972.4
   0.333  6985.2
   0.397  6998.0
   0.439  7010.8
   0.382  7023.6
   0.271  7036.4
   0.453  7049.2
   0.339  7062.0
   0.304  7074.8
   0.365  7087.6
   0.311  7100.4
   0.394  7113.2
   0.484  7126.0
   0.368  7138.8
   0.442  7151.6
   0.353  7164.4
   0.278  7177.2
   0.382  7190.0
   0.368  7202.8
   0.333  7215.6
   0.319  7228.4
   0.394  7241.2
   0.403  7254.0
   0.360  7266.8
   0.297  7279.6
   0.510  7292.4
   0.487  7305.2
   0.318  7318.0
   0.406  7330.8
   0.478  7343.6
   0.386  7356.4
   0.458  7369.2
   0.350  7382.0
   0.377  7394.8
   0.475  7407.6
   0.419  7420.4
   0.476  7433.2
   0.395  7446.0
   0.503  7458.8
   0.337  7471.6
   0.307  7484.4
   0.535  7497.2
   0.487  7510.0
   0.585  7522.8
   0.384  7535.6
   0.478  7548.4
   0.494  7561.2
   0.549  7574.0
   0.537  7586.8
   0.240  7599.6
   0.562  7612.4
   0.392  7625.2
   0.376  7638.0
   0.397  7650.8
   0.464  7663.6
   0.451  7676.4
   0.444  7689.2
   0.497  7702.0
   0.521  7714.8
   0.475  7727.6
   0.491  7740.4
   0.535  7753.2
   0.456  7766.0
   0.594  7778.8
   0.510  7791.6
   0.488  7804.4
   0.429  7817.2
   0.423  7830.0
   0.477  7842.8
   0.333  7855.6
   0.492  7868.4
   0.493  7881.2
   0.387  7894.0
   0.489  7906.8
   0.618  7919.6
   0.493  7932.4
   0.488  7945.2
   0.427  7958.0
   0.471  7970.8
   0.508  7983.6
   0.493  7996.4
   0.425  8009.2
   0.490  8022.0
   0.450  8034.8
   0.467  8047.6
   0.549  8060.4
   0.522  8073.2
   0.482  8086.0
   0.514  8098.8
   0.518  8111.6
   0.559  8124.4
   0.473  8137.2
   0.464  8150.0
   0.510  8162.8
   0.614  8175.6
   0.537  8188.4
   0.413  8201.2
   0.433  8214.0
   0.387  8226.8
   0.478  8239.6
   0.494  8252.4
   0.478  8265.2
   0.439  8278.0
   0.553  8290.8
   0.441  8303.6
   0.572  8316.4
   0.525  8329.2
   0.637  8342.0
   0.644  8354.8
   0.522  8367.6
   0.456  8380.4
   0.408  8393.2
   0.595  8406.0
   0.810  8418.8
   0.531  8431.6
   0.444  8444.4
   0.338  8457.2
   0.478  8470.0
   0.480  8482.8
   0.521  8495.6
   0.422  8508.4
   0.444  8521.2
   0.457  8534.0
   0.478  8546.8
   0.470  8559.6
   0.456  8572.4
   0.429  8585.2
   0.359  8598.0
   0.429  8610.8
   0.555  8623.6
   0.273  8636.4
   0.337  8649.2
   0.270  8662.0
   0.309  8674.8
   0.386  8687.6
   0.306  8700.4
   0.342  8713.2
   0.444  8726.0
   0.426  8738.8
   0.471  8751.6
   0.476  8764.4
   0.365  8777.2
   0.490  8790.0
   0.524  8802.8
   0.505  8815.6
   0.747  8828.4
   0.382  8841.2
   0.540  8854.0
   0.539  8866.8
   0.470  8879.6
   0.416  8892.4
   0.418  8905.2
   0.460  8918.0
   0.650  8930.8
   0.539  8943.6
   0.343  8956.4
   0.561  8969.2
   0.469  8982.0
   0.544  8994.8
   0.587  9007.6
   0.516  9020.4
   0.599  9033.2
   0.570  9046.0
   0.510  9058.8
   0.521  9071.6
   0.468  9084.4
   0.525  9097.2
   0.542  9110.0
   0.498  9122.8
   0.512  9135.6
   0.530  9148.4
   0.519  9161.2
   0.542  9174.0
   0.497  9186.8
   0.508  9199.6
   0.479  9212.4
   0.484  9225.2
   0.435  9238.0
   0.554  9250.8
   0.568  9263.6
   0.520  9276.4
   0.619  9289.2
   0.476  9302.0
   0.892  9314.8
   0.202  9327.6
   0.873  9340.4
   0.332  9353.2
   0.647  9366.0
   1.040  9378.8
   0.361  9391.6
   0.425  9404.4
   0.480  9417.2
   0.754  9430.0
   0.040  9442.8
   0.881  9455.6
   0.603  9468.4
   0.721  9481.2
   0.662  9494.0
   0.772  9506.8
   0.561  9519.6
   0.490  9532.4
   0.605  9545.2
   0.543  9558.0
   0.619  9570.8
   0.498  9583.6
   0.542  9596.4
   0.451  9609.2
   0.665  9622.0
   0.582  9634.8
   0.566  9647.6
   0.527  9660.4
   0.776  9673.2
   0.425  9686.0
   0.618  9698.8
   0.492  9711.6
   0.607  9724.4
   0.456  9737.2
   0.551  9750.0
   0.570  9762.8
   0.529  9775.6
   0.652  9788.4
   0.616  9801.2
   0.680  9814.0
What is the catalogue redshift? 0.682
